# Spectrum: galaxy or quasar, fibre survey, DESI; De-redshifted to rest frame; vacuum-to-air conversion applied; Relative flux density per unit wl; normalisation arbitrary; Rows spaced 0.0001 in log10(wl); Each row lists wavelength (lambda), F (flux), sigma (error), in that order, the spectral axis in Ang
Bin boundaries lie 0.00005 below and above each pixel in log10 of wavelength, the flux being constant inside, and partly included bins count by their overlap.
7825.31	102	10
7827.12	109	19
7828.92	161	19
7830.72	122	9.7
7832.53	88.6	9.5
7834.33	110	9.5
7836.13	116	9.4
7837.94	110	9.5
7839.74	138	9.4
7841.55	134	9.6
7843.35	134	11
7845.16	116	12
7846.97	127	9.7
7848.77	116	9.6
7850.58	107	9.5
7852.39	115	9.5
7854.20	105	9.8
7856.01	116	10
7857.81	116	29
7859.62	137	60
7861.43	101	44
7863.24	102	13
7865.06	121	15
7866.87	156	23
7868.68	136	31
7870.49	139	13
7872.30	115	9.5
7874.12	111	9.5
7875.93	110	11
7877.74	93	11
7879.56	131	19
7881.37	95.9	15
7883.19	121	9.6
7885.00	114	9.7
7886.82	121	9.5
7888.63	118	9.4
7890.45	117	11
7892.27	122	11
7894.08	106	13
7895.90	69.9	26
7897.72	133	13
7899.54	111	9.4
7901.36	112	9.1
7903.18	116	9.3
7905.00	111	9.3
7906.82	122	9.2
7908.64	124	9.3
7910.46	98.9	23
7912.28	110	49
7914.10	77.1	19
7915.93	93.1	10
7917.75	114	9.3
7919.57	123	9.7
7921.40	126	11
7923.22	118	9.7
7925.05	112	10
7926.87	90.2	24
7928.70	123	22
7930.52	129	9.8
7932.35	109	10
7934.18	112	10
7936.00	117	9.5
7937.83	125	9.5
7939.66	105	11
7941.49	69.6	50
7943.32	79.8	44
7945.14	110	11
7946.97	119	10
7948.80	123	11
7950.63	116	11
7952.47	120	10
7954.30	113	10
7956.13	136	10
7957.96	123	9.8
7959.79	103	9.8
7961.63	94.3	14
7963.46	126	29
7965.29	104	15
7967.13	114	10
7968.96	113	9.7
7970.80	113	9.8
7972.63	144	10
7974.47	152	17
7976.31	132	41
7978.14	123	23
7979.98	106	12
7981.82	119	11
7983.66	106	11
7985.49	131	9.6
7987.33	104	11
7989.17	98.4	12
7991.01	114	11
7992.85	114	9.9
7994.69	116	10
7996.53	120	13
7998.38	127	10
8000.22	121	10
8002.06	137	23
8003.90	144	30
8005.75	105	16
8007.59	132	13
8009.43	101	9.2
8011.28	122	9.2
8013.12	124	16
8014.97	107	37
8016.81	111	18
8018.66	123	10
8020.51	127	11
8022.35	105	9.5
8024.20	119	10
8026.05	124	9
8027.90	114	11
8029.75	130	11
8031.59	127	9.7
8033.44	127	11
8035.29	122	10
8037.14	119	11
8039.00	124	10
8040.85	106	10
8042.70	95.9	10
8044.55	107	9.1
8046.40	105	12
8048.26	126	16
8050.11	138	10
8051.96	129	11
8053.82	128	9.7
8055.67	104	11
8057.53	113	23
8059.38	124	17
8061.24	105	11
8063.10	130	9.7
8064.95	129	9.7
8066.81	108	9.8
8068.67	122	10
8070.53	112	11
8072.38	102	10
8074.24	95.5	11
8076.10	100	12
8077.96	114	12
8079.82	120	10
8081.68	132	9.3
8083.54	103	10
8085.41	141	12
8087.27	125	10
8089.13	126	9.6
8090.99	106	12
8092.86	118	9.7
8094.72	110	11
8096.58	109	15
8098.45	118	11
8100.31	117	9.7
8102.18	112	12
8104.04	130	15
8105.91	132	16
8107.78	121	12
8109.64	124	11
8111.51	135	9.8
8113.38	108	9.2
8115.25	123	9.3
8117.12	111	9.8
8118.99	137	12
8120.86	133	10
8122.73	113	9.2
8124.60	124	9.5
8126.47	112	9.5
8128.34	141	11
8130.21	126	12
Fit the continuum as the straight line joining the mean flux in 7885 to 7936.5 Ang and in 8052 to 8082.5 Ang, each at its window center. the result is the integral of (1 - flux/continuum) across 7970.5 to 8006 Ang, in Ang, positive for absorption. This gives -2.6 Ang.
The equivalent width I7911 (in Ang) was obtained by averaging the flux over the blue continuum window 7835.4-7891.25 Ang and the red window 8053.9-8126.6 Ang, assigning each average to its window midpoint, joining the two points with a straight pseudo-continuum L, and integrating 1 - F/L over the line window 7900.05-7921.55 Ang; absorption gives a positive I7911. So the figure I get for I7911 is 1.6 Ang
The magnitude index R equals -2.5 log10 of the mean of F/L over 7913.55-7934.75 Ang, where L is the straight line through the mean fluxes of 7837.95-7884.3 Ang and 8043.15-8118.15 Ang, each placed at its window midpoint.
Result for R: 0.08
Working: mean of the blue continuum 120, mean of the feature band 111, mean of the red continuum 118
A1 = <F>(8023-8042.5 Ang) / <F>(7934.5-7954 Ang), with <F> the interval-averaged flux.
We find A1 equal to 1.1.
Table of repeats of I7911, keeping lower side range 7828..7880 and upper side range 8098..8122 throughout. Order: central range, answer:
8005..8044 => 1.53 Ang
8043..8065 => 0.66 Ang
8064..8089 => 1.37 Ang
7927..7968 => 3.14 Ang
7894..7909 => 1.13 Ang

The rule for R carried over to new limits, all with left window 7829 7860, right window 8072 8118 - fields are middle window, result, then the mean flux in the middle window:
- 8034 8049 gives 0.04 mag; 113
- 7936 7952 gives 0.11 mag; 107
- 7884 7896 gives 0.06 mag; 113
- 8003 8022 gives -0.01 mag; 119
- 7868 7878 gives 0.00 mag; 119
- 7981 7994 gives 0.05 mag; 112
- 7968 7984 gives -0.05 mag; 124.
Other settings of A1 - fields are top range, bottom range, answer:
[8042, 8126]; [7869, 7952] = 1.06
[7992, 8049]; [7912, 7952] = 1.09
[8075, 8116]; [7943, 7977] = 1.01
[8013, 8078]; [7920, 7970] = 1.04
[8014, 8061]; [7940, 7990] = 1.03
